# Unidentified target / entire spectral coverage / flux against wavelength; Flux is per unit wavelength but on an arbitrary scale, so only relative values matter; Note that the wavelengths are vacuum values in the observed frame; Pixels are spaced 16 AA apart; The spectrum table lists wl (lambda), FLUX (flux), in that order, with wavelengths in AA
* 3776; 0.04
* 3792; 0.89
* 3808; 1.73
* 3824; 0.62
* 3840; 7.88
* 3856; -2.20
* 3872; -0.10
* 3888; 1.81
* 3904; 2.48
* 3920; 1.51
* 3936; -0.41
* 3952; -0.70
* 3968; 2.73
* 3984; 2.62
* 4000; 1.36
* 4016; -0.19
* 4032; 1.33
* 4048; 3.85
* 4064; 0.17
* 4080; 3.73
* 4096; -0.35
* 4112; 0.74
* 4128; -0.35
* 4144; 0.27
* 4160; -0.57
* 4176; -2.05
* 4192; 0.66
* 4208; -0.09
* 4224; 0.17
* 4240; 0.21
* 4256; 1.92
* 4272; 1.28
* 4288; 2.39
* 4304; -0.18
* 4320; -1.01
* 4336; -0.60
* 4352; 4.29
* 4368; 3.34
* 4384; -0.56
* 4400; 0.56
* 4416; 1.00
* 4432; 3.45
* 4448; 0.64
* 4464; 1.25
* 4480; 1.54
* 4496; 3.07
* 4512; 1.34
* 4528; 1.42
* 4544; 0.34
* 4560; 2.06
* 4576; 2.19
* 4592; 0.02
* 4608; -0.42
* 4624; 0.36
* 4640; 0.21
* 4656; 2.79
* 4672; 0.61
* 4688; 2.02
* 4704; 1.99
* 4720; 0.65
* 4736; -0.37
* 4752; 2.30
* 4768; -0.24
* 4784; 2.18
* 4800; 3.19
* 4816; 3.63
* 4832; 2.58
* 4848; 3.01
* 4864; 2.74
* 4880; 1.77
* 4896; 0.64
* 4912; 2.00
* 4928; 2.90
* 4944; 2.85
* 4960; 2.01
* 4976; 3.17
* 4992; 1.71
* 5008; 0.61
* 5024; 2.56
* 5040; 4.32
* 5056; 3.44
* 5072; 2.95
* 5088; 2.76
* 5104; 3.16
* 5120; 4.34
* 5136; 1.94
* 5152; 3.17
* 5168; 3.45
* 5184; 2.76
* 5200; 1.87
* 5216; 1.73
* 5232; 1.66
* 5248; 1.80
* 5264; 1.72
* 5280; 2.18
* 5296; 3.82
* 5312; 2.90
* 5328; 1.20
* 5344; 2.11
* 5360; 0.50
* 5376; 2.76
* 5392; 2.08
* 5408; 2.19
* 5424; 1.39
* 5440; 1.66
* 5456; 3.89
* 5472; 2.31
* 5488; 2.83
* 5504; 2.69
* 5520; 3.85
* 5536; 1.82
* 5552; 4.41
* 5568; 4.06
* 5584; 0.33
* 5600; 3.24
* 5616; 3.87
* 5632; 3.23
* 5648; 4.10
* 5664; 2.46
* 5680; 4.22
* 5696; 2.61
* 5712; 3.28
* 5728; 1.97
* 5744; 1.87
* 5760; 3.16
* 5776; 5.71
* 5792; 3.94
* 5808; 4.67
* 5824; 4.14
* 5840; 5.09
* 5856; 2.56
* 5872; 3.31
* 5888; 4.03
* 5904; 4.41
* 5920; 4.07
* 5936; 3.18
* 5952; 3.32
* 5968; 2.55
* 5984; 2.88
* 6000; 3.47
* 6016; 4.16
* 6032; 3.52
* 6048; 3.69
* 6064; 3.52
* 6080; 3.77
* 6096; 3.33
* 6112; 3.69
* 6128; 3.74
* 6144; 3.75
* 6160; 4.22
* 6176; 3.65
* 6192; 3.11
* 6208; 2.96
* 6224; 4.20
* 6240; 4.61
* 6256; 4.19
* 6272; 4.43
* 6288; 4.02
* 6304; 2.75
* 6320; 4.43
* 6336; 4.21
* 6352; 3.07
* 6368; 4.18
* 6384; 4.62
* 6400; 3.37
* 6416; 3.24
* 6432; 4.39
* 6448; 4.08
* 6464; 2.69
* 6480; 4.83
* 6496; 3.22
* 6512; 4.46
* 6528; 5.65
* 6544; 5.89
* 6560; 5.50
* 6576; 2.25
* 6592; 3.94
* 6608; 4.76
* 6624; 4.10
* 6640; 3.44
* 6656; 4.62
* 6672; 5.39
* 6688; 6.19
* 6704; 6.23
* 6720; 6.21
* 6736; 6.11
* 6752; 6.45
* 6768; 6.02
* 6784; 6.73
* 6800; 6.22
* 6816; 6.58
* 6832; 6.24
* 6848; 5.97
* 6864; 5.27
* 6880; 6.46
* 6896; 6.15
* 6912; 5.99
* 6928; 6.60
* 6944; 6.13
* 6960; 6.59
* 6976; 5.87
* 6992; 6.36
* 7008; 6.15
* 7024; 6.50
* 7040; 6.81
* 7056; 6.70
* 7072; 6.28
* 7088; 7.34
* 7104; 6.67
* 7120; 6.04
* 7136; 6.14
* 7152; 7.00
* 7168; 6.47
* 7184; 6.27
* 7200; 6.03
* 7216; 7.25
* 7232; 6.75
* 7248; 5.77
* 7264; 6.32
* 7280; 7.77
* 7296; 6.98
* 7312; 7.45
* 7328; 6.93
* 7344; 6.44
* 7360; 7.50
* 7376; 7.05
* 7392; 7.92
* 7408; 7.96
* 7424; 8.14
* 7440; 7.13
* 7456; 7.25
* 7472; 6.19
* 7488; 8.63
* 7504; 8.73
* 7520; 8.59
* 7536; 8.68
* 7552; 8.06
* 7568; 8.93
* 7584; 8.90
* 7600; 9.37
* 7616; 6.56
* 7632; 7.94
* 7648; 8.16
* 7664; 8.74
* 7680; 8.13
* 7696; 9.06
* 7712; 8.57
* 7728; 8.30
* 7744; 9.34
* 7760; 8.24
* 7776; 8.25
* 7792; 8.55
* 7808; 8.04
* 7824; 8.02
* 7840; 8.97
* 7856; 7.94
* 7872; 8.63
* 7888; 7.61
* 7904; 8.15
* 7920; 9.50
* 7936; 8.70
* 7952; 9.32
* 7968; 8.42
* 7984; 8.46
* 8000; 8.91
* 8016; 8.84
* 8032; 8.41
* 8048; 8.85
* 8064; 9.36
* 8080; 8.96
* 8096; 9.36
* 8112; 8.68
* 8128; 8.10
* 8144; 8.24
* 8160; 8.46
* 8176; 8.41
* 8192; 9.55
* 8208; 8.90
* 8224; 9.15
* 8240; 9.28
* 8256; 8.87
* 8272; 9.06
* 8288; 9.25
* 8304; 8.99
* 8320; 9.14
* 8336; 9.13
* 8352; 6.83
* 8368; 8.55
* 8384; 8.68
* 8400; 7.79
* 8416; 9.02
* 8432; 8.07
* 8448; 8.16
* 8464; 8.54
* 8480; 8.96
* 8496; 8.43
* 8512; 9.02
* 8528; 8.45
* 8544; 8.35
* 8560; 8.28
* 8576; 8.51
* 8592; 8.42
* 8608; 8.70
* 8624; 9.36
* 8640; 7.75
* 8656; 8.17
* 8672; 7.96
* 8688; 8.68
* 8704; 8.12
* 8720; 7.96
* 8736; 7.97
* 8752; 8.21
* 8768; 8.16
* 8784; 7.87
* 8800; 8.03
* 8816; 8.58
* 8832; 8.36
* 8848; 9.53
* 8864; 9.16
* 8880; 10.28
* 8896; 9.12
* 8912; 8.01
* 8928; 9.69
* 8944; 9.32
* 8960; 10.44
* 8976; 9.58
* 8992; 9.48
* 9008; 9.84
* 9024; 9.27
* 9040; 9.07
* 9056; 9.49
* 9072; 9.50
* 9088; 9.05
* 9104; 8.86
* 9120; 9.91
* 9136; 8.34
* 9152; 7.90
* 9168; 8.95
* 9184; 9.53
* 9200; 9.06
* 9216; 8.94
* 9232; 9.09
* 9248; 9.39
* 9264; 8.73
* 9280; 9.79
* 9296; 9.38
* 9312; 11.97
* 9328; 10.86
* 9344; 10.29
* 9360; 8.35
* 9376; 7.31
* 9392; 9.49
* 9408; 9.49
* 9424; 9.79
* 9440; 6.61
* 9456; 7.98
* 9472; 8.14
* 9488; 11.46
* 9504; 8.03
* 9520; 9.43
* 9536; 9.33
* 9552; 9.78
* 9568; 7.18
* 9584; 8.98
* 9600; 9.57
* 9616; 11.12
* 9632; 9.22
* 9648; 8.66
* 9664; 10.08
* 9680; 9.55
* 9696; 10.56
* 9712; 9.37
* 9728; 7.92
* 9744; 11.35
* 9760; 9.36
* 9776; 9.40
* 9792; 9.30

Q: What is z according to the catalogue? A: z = 0.67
